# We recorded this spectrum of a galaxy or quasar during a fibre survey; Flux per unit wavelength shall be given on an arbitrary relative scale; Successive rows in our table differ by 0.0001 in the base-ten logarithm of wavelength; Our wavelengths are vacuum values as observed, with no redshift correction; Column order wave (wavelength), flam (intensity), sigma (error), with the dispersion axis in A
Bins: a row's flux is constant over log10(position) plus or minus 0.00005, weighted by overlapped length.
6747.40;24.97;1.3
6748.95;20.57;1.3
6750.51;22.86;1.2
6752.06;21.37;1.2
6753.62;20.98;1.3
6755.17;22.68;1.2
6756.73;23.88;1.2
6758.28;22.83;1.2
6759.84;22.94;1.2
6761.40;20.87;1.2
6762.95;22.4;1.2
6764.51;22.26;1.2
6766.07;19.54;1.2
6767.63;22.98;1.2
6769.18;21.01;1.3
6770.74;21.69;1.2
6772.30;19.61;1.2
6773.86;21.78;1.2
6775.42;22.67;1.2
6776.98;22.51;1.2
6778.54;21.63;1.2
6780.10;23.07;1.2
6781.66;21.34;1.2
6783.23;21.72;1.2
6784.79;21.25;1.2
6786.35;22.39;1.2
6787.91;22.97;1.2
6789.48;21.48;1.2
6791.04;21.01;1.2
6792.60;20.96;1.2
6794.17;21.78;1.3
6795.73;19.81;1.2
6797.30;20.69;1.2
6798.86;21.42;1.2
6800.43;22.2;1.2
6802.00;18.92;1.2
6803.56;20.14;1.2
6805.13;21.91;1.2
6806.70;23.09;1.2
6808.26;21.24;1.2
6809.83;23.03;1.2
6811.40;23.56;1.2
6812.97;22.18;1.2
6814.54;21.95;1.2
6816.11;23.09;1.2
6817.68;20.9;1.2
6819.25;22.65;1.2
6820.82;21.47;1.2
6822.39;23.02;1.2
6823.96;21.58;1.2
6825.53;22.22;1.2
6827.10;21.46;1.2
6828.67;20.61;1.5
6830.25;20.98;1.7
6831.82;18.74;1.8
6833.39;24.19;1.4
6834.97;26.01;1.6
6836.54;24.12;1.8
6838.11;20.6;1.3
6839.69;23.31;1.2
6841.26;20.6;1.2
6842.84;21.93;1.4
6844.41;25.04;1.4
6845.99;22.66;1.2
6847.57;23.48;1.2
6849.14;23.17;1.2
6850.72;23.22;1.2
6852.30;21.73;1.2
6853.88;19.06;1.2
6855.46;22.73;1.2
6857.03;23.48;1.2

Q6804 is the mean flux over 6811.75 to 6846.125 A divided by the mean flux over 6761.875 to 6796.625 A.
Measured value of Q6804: 1.03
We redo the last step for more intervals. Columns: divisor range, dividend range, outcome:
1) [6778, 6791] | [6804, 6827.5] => 1.01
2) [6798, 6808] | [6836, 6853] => 1.07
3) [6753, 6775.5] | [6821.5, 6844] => 1.01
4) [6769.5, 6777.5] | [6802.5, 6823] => 1.02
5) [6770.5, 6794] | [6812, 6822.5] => 1.02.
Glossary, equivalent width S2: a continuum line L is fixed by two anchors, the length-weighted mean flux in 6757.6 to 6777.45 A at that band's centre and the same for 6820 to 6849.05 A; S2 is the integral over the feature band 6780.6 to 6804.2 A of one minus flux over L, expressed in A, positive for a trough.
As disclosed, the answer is 0.8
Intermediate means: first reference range 21.8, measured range 21.2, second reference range 22.4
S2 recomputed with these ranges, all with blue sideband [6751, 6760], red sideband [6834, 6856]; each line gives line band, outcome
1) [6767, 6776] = 0.4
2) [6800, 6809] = 0.5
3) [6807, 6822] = 0.2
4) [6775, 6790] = 0.3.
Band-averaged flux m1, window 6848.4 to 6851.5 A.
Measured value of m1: 23.2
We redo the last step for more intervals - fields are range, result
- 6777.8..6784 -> 21.9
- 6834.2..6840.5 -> 23.5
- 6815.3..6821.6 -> 22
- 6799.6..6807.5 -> 21.3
